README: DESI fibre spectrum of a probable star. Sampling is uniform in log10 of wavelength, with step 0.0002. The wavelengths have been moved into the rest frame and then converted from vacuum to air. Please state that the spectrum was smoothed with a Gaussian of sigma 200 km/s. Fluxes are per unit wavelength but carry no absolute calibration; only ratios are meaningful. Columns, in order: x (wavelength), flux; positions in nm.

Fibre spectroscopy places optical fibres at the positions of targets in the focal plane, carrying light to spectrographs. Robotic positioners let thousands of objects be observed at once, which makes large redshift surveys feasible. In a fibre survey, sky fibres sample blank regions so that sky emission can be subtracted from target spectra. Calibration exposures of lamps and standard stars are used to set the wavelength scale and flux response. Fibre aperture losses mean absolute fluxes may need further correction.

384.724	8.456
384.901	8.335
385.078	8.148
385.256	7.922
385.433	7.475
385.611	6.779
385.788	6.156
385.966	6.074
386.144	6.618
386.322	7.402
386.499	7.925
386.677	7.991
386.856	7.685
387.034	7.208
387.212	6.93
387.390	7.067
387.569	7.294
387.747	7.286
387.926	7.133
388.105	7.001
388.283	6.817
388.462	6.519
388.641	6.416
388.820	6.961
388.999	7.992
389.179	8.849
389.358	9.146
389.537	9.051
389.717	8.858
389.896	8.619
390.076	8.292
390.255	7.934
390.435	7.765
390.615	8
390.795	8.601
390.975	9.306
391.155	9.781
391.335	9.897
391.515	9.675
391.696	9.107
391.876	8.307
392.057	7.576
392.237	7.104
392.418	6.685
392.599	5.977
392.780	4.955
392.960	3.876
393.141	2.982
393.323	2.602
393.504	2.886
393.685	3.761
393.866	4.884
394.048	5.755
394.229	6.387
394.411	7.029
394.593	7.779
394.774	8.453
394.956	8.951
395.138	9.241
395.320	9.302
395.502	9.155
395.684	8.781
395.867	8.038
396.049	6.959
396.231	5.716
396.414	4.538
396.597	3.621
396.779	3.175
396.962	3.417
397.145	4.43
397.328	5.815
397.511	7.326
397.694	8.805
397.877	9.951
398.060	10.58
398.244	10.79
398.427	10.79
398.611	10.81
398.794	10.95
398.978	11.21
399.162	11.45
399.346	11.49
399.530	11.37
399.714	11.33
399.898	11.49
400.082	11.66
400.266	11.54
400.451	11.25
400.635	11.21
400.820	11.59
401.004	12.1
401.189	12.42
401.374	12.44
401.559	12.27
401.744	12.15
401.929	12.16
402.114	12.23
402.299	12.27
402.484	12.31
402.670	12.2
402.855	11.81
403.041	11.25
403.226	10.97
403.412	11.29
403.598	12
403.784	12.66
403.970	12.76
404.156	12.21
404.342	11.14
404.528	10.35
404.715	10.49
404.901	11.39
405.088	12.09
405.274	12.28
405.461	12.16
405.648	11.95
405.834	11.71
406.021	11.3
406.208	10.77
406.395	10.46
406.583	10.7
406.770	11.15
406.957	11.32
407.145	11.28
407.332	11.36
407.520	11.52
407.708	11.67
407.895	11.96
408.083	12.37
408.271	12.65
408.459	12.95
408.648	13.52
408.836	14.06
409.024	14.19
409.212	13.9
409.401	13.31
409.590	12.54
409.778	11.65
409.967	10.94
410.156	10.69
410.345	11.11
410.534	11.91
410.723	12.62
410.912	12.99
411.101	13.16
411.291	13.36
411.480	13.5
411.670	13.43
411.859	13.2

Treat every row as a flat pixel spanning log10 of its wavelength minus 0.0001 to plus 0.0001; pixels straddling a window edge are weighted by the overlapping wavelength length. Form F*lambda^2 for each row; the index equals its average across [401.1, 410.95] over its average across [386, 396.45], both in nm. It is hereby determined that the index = 1.77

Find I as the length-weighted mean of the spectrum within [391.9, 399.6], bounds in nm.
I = 7.28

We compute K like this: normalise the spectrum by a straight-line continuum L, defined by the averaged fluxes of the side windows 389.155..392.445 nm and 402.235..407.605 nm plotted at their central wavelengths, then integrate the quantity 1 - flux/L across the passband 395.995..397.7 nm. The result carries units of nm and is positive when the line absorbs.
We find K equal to 0.81 nm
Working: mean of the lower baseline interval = 8.59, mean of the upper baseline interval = 11.6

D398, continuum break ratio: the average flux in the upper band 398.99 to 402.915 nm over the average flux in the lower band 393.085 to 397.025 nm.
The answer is 1.94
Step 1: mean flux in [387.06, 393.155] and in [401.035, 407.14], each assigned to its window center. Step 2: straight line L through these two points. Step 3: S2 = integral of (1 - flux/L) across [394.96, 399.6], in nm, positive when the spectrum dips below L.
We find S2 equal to 0.69 nm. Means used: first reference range 7.63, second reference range 11.7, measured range 8.31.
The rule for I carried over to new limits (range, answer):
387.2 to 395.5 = 7.3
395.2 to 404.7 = 10.2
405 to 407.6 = 11.4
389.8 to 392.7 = 8.28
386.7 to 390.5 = 7.66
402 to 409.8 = 12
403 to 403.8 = 11.6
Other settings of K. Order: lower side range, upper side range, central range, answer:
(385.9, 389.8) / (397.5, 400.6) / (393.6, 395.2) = 0.44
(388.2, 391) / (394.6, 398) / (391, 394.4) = 0.58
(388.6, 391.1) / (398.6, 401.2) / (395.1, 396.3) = 0.23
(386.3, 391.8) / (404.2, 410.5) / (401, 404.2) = -0.36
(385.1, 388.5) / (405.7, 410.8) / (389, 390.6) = -0.14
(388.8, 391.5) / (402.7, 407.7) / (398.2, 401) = -0.23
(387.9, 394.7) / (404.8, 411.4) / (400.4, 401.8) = -0.27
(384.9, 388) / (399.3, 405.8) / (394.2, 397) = 0.80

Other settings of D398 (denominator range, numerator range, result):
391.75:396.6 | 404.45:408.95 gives 1.83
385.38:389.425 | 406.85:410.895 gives 1.70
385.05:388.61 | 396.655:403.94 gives 1.49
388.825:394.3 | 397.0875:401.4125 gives 1.48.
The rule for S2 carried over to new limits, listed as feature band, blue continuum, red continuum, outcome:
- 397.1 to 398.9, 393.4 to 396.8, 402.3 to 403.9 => -0.13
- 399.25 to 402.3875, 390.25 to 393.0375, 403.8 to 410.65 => -0.49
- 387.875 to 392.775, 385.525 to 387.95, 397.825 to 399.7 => 0.14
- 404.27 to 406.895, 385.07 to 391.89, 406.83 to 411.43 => 0.07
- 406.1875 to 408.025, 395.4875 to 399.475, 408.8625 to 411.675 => 0.04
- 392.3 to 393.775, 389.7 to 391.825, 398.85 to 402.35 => 0.81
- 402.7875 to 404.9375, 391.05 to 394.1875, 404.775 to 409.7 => -0.16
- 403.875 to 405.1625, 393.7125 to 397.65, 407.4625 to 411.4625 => -0.13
